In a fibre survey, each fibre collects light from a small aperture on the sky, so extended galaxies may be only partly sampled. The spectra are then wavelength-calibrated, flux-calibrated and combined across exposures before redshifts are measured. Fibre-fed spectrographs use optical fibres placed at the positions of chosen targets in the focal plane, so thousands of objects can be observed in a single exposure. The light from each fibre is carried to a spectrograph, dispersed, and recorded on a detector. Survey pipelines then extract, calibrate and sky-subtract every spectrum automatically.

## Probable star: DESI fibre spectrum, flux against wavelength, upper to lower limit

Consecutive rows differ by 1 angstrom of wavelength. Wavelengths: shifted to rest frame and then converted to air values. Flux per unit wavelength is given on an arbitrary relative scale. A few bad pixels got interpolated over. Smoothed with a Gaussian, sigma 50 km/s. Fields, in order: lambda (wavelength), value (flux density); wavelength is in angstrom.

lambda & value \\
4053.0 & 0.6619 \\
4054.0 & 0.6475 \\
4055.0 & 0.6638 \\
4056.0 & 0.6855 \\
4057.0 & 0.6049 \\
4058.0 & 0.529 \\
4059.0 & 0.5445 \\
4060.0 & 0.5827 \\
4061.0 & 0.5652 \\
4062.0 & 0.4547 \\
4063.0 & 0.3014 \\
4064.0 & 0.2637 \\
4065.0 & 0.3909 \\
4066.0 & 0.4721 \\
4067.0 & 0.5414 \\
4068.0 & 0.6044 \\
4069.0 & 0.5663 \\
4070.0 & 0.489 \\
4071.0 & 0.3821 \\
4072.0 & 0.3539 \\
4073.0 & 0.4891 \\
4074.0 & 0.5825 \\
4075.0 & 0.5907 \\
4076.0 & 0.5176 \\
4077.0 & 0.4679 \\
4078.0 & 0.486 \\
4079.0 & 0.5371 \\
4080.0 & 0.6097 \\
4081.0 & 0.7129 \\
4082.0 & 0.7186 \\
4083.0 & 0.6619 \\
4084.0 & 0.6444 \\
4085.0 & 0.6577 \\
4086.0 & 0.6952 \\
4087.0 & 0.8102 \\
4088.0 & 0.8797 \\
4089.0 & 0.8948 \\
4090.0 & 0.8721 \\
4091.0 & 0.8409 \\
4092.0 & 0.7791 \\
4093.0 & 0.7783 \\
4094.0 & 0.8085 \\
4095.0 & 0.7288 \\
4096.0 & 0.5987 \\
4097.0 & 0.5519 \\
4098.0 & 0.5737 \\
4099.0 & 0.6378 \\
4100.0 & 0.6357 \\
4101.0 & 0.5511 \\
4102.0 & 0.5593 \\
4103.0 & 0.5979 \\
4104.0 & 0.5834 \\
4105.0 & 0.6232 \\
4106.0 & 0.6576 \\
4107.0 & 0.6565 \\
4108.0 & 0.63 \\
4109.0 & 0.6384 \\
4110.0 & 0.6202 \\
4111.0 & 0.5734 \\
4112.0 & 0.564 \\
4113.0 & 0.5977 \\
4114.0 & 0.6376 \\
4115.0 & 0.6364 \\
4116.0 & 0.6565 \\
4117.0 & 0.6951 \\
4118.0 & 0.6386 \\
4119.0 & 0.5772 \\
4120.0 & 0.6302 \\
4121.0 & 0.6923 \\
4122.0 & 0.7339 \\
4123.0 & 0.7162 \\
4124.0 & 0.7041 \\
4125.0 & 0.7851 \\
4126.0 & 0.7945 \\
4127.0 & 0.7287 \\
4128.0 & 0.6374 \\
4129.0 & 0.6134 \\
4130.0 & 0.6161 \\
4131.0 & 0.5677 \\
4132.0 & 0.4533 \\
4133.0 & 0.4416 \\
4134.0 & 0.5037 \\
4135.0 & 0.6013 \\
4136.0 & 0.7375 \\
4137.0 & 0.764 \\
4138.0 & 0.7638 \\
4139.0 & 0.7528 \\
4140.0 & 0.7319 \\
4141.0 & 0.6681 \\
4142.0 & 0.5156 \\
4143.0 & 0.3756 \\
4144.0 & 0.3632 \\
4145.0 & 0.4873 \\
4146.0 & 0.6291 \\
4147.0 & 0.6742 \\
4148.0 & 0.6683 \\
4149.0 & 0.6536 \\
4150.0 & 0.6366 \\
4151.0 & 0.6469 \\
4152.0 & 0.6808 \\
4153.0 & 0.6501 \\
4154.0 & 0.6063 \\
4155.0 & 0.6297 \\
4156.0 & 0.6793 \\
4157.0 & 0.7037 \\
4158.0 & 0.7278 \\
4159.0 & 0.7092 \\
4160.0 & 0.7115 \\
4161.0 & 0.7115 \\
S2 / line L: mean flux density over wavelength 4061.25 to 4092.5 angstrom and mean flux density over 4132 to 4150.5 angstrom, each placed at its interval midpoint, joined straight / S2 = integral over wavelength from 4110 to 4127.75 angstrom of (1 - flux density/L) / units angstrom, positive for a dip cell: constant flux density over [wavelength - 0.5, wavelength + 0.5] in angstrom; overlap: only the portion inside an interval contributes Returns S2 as -2.0 angstrom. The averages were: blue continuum 0.589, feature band 0.667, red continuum 0.605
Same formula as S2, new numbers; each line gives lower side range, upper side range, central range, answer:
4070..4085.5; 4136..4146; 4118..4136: -1.2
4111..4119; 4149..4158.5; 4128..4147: 1.6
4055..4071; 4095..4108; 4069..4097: -4.3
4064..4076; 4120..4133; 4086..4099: -4.6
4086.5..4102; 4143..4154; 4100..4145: 2.2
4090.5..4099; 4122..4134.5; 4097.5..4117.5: 1.8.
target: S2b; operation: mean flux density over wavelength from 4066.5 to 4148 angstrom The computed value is 0.631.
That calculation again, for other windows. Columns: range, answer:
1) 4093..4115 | 0.624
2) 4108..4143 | 0.643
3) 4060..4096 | 0.604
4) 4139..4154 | 0.604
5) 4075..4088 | 0.635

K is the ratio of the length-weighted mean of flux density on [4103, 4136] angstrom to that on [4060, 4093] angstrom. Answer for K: 1.1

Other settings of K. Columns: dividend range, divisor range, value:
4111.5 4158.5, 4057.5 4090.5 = 1.12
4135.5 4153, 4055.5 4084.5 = 1.20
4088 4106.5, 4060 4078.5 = 1.44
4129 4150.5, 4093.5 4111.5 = 0.96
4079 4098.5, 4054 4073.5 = 1.44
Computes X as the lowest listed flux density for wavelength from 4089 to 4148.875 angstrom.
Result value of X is 0.3632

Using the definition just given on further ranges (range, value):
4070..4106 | 0.3539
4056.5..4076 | 0.2637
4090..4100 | 0.5519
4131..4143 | 0.3756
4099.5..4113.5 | 0.5511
